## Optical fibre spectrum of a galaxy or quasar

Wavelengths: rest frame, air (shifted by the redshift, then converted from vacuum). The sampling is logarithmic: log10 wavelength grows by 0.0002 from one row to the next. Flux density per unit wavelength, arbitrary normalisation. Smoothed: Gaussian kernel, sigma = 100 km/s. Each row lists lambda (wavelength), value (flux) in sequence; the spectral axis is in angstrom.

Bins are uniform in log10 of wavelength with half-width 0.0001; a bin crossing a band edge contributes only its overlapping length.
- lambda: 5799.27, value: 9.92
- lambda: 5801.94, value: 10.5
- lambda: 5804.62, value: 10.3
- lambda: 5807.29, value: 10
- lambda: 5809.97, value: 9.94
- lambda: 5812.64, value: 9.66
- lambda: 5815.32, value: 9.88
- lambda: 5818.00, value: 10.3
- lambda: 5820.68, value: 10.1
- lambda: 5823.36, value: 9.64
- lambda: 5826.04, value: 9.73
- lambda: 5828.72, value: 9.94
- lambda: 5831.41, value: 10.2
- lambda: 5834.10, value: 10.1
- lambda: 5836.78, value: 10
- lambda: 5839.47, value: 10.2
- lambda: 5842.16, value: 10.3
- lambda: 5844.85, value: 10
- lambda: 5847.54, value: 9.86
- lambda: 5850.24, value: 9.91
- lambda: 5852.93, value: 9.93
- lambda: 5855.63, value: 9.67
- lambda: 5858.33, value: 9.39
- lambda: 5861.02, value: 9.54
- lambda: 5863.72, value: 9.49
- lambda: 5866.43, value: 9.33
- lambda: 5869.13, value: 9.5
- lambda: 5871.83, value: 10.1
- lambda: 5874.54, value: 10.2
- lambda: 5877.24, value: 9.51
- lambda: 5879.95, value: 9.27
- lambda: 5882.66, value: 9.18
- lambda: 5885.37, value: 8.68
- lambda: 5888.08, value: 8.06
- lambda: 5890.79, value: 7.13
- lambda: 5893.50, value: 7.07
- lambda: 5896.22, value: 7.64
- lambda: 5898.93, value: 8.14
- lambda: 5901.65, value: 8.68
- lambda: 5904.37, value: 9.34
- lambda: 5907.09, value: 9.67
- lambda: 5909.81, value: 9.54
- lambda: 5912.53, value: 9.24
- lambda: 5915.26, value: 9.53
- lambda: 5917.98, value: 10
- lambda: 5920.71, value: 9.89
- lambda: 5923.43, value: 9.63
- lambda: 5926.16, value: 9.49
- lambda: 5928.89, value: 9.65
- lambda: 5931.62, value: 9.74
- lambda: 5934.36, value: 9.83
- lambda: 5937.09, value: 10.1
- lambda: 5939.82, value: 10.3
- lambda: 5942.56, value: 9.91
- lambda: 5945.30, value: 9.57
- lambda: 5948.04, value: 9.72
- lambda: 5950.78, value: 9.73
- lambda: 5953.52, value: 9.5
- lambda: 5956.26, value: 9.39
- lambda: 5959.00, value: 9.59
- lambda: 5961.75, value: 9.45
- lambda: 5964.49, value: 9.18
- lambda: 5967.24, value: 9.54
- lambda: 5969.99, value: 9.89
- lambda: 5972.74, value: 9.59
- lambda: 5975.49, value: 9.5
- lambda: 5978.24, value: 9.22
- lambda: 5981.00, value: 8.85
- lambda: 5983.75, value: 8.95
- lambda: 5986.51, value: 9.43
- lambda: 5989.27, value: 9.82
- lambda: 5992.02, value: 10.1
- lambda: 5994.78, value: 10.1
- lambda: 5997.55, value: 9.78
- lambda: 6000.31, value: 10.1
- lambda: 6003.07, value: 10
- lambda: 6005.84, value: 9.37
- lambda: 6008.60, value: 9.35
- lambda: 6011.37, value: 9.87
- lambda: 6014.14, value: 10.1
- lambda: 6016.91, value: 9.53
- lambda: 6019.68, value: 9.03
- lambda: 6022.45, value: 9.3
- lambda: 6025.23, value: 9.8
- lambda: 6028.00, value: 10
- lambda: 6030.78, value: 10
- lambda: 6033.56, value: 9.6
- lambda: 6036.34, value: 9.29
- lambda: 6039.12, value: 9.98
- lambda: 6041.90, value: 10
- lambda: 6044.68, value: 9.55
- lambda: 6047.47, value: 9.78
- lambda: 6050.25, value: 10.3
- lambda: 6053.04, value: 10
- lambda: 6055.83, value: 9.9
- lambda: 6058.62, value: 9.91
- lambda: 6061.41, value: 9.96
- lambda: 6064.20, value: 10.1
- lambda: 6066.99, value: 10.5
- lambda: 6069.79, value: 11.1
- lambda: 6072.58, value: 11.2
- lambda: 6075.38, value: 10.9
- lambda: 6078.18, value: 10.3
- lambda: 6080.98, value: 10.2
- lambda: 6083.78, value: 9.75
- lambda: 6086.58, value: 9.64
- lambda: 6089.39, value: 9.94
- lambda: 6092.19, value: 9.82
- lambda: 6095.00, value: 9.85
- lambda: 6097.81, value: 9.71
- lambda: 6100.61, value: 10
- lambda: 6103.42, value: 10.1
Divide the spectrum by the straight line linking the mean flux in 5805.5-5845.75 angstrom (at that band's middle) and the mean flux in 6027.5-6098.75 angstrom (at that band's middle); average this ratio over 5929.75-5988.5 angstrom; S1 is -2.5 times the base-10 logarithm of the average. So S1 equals 0.05 mag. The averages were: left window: 10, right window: 10.1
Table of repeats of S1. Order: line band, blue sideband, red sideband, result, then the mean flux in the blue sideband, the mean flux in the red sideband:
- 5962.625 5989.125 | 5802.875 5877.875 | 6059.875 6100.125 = 0.078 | 9.89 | 10.2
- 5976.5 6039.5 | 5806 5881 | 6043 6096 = 0.048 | 9.85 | 10.1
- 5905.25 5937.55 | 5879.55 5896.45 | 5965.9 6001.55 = -0.124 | 8.12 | 9.6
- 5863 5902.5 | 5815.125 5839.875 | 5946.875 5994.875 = 0.121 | 10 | 9.52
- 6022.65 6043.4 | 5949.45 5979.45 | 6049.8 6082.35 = 0.034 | 9.51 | 10.4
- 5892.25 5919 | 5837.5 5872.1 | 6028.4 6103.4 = 0.112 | 9.78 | 10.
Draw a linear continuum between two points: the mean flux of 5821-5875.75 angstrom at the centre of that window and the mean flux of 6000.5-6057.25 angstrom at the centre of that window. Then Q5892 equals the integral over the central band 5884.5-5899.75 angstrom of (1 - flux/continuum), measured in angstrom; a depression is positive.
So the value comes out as 3.2 angstrom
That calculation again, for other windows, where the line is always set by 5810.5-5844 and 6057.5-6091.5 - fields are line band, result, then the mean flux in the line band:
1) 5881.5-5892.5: 2.04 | 8.21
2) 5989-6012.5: 0.85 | 9.83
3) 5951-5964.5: 0.91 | 9.48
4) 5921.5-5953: 1.08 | 9.78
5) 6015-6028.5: 0.93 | 9.53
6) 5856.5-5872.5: 0.81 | 9.54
